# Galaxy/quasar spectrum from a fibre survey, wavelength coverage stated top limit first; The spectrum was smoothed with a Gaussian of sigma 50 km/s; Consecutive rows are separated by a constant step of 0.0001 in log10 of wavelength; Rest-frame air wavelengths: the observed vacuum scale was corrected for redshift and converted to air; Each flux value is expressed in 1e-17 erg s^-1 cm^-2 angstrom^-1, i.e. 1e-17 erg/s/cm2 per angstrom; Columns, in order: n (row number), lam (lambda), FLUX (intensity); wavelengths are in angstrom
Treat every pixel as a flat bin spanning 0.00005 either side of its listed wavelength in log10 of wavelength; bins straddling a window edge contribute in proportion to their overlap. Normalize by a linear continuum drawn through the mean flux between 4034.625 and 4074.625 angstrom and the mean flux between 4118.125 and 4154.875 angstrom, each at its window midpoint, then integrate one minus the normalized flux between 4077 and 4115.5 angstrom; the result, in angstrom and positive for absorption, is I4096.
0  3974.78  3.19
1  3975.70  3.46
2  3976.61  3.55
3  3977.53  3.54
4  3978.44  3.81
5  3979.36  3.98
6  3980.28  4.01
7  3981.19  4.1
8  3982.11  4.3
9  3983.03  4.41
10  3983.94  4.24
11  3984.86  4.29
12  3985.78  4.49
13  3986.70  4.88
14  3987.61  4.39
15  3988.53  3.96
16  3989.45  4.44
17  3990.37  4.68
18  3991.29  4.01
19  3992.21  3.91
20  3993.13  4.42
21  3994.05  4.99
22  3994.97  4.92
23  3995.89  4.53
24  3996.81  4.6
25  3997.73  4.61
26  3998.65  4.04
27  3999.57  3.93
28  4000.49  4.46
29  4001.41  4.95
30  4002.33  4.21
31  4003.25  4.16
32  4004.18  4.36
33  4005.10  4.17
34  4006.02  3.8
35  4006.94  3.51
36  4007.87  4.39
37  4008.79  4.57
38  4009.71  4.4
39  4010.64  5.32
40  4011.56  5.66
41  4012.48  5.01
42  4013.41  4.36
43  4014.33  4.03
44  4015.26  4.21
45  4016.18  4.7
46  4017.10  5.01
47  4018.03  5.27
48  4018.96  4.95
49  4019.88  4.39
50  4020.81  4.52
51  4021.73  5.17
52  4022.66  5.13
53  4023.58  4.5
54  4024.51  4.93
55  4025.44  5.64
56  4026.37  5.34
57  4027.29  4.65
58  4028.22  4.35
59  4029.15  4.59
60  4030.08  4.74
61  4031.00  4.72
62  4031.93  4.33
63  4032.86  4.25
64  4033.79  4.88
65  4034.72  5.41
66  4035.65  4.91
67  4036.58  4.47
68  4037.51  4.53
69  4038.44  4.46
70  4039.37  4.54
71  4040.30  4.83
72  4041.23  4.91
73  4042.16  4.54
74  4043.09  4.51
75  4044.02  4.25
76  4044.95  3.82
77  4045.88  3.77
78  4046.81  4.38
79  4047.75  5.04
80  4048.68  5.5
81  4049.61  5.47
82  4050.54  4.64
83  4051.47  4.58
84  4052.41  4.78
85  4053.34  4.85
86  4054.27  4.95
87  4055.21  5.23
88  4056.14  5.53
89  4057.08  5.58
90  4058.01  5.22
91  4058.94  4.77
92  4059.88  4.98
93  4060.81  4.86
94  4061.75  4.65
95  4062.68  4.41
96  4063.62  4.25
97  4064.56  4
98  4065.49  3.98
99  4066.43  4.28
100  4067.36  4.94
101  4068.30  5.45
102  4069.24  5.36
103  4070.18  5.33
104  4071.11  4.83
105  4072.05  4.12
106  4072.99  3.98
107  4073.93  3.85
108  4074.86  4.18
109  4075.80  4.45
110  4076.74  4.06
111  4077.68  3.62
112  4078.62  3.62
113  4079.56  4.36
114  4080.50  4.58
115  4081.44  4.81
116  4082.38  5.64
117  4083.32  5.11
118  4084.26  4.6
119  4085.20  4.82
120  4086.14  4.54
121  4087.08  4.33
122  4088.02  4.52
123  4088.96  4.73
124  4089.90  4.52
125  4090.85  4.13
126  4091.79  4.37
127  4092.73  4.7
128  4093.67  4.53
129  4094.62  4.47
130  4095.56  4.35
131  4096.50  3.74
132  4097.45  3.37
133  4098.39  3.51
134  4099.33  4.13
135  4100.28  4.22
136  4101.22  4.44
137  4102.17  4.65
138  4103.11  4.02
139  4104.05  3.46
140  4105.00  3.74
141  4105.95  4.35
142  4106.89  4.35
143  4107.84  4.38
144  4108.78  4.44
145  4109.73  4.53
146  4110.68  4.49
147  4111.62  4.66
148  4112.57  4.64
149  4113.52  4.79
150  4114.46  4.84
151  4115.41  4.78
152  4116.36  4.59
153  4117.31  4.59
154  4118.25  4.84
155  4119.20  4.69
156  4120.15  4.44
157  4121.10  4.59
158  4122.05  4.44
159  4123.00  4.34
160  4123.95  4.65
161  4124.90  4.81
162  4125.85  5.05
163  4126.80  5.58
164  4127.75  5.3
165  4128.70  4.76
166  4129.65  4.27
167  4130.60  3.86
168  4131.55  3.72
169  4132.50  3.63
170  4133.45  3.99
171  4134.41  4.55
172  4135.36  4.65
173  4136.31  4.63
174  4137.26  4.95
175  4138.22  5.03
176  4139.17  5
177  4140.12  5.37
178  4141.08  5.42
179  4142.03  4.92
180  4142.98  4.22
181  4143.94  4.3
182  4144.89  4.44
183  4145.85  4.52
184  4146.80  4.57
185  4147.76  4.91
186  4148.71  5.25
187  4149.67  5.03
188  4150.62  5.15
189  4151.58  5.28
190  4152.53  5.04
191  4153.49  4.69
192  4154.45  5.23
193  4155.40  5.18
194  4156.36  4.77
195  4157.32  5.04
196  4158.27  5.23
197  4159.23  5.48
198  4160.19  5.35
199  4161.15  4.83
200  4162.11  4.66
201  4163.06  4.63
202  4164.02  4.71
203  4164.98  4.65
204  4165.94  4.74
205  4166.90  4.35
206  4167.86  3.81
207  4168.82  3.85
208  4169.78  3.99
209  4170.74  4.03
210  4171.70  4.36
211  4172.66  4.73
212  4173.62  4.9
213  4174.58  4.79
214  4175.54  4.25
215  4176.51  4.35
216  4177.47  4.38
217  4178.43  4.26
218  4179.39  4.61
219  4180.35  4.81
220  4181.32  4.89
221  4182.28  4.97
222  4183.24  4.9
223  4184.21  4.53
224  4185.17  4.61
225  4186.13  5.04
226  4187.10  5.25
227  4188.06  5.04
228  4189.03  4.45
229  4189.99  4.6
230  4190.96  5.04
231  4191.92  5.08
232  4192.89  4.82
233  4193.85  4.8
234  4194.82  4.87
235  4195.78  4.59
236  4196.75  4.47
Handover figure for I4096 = 2.7 angstrom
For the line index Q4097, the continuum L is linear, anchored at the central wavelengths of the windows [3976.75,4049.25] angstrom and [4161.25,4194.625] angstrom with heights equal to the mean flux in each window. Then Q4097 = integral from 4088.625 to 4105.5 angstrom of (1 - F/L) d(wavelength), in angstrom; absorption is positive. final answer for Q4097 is 1.5 angstrom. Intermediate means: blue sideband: 4.52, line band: 4.16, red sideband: 4.62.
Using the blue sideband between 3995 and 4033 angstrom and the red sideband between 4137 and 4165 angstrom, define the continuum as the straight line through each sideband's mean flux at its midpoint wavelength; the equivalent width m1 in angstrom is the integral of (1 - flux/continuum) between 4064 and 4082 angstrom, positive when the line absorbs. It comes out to 1.2 angstrom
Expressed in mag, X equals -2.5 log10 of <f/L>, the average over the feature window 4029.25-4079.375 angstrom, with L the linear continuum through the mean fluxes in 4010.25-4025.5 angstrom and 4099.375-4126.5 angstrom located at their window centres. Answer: 0.02 mag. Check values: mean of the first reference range 4.85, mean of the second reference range 4.49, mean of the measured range 4.63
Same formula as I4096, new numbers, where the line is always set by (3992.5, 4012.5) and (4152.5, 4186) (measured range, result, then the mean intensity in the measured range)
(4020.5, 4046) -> -0.9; 4.68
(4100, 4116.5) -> 0.7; 4.41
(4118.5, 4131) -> -0.2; 4.68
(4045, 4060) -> -1.3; 4.92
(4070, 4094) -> 0.6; 4.47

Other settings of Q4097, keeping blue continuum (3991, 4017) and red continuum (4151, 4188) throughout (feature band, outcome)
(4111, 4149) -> 0.0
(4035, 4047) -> 0.1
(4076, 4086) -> 0.1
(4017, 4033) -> -1.2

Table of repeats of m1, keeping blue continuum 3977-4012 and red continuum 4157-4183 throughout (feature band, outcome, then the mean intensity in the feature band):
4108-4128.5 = -0.8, 4.71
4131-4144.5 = -0.1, 4.59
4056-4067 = -0.6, 4.69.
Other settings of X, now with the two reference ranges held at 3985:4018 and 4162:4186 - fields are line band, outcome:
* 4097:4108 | 0.12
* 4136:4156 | -0.09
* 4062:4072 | -0.04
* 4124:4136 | 0.00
